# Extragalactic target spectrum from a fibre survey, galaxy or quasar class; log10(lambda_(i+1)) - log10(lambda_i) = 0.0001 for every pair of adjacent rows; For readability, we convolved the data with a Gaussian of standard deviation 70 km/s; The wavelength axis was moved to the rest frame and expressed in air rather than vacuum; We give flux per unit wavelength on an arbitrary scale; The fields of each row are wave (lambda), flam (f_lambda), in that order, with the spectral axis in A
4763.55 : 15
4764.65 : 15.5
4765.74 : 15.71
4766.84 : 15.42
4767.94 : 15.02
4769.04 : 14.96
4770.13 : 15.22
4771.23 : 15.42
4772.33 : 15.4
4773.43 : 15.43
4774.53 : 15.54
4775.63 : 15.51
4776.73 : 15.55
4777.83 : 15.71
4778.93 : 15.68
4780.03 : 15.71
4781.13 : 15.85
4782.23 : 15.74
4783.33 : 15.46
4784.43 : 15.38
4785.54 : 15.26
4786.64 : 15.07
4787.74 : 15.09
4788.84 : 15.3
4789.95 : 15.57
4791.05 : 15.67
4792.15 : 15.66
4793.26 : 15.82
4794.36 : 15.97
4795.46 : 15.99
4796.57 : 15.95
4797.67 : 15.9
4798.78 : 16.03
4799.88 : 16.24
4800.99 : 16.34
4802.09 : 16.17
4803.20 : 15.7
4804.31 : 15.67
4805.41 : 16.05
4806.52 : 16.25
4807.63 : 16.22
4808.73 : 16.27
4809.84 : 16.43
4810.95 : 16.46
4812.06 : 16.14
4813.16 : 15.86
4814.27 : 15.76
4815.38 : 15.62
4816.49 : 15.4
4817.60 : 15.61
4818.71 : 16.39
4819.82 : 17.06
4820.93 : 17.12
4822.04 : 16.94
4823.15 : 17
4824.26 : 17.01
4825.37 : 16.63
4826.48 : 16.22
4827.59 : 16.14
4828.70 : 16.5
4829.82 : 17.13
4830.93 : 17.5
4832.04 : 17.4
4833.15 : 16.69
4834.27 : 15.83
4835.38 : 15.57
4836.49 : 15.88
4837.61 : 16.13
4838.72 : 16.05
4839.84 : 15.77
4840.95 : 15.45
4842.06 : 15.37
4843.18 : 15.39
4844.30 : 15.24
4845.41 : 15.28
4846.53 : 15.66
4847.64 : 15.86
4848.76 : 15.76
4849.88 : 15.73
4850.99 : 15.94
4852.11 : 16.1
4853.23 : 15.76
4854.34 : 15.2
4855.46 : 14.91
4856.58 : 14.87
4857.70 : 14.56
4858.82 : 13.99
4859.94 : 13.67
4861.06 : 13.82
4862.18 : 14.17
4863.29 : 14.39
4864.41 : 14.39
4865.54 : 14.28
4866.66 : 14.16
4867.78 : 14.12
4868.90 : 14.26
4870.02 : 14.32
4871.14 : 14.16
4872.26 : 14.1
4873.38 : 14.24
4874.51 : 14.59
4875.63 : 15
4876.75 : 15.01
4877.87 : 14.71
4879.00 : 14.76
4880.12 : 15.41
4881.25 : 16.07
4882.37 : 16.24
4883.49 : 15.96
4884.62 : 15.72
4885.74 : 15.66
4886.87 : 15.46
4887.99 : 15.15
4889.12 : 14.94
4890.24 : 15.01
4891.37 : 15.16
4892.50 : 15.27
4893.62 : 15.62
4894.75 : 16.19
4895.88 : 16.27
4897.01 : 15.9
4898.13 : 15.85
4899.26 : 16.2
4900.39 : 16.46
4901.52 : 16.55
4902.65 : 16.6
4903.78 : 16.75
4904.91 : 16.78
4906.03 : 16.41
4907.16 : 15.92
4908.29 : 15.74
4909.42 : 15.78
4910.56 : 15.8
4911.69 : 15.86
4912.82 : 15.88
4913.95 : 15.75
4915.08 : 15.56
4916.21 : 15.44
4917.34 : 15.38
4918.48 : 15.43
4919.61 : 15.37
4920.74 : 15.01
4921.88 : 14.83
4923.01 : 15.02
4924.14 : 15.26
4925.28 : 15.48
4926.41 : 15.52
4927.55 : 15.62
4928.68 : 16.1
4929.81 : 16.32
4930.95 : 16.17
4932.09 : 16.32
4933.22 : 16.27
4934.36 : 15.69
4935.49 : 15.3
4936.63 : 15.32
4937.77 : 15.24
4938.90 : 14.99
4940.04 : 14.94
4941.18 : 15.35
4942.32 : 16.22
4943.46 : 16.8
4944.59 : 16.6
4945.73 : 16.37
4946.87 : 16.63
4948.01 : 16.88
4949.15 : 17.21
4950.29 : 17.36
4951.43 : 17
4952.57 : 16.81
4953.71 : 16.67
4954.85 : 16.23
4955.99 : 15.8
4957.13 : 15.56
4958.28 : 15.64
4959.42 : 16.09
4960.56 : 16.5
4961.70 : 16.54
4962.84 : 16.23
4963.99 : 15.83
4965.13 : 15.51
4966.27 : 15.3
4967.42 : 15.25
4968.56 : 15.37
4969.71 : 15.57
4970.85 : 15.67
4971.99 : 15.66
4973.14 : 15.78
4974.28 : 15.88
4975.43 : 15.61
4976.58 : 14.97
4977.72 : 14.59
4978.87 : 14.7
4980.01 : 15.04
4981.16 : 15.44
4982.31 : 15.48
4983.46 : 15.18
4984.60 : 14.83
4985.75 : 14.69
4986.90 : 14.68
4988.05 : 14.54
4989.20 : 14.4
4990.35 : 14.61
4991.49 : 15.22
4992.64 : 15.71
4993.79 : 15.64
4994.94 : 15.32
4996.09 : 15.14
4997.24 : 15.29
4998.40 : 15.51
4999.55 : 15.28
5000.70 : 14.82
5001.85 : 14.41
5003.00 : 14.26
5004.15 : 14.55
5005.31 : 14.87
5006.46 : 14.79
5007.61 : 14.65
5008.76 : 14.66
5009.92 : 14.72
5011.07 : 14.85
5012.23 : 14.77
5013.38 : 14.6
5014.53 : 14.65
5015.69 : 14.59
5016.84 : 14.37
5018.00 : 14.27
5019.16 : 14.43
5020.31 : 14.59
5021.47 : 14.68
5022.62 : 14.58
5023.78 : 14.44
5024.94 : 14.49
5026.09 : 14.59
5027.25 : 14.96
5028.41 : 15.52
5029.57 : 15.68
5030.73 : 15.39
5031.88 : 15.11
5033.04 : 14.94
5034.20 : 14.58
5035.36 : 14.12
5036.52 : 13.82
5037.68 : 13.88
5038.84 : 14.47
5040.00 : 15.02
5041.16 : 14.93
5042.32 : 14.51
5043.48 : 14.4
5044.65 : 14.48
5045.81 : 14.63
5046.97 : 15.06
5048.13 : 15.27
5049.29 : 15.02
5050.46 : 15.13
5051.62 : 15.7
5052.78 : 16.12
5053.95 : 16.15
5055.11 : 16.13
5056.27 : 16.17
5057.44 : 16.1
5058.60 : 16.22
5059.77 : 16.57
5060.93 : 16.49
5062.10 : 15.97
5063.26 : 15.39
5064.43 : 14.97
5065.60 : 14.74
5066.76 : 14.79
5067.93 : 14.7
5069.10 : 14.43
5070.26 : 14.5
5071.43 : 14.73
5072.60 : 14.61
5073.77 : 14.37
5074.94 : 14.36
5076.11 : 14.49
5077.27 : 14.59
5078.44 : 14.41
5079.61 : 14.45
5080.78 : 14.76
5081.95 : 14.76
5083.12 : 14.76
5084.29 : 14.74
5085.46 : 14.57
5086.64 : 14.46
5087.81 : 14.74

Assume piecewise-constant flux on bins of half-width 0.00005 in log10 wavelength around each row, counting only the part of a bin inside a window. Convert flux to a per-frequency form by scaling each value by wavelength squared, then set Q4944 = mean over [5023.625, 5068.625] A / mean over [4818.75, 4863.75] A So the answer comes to 1.04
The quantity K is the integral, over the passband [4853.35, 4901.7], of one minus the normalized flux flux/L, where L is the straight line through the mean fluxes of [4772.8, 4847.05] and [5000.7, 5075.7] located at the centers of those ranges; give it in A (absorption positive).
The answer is 1.9 A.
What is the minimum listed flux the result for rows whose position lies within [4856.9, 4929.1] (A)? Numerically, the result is 13.67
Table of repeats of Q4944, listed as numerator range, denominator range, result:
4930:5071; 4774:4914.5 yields 1.04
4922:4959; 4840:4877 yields 1.11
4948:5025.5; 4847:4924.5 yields 1.04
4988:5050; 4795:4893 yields 1.02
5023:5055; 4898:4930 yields 0.99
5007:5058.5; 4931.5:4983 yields 0.97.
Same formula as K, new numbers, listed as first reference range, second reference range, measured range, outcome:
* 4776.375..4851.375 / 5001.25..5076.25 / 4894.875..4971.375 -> -2.59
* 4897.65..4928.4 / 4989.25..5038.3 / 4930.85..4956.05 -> -1.15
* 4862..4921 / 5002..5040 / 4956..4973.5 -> -0.92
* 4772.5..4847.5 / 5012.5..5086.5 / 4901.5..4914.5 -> -0.50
